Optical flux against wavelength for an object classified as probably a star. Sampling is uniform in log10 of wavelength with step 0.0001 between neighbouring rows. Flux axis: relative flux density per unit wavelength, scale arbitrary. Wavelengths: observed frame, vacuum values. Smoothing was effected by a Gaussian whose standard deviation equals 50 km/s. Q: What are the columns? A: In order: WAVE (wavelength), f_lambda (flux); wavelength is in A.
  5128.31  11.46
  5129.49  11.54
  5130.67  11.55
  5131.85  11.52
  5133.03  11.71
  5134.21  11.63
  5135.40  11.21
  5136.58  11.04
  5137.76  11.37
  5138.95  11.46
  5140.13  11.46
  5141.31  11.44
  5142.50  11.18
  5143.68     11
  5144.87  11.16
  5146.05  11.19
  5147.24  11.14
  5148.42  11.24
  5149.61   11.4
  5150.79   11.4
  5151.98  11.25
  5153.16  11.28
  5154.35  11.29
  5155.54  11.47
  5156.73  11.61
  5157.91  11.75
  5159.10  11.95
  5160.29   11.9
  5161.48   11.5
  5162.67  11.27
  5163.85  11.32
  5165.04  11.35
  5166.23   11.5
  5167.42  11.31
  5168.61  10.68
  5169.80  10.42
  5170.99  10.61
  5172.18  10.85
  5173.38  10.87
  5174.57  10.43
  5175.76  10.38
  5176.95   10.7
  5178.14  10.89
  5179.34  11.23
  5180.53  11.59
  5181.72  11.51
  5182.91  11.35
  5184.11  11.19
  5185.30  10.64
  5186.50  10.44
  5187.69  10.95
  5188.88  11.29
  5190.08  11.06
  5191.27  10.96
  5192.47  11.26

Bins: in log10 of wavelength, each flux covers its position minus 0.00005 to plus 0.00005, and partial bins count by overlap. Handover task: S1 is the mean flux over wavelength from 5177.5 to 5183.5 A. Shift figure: 11.3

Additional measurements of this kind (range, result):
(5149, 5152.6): 11.4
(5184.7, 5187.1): 10.6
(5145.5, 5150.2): 11.2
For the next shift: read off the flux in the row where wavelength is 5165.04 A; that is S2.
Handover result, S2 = 11.35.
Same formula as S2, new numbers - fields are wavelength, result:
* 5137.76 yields 11.37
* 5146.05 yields 11.19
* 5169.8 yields 10.42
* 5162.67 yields 11.27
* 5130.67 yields 11.55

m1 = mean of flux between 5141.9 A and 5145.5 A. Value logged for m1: 11.1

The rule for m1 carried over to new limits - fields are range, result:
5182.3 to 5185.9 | 11.1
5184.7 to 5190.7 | 10.9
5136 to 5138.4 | 11.2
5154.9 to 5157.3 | 11.5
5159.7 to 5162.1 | 11.7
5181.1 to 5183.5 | 11.5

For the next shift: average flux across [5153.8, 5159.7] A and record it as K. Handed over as 11.6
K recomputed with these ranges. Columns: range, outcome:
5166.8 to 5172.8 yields 10.8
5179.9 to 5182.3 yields 11.6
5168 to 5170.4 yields 10.6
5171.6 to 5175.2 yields 10.7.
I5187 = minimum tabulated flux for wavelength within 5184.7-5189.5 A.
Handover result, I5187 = 10.44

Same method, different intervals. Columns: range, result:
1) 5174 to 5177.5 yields 10.38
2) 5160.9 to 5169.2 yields 10.68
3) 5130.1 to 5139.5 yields 11.04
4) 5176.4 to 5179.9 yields 10.7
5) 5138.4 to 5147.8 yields 11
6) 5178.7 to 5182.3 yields 11.23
